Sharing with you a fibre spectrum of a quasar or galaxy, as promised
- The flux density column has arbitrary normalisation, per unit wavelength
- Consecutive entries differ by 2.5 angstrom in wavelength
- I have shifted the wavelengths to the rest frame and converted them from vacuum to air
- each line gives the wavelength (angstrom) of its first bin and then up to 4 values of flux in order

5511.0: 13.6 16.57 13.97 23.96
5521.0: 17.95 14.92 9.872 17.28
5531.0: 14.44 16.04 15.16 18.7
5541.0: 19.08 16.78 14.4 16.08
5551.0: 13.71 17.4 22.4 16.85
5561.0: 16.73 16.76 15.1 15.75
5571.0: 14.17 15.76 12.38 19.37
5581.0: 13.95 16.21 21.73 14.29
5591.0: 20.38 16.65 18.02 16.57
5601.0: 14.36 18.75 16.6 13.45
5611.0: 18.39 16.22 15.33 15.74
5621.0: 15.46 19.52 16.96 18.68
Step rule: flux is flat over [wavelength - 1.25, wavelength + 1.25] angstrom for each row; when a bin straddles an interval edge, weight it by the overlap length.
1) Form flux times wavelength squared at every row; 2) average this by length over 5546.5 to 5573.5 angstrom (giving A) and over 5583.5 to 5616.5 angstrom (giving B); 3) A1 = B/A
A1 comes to 1.05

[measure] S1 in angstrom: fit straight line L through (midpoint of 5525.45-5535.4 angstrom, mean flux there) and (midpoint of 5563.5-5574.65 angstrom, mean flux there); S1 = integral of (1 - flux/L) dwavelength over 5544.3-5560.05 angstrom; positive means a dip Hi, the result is -1.8 angstrom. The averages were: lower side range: 14.8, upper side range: 15.4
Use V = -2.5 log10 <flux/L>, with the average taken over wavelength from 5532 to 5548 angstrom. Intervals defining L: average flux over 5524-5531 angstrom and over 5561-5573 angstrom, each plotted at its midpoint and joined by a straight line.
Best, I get -0.16 mag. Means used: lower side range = 13.9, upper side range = 15.6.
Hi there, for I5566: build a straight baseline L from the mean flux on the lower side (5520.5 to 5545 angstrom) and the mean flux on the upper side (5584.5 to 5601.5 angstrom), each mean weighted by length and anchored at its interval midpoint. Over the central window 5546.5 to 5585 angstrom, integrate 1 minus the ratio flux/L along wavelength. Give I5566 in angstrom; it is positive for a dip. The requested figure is 1.5 angstrom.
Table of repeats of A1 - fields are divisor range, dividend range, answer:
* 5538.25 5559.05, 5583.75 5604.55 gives 1.03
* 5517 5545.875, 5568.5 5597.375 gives 1.02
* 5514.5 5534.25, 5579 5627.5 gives 1.08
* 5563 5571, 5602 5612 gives 1.09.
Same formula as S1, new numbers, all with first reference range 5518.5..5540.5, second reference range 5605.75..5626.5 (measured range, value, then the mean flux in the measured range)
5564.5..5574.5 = 0.6 angstrom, 15.2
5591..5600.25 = -0.6 angstrom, 17.4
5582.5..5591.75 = -1.0 angstrom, 18.1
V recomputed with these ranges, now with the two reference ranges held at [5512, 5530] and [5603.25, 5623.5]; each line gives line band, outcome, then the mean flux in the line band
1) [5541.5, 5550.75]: 0.03 mag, 15.8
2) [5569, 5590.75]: 0.01 mag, 16.2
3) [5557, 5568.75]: -0.01 mag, 16.4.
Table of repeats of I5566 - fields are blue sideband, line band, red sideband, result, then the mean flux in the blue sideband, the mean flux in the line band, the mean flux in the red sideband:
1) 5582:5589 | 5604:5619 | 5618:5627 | 1.0 angstrom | 17.6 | 16.1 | 17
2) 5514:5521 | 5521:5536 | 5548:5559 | 2.7 angstrom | 18.5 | 14.9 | 17.4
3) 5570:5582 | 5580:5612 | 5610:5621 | -2.4 angstrom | 15.2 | 16.9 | 16.3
